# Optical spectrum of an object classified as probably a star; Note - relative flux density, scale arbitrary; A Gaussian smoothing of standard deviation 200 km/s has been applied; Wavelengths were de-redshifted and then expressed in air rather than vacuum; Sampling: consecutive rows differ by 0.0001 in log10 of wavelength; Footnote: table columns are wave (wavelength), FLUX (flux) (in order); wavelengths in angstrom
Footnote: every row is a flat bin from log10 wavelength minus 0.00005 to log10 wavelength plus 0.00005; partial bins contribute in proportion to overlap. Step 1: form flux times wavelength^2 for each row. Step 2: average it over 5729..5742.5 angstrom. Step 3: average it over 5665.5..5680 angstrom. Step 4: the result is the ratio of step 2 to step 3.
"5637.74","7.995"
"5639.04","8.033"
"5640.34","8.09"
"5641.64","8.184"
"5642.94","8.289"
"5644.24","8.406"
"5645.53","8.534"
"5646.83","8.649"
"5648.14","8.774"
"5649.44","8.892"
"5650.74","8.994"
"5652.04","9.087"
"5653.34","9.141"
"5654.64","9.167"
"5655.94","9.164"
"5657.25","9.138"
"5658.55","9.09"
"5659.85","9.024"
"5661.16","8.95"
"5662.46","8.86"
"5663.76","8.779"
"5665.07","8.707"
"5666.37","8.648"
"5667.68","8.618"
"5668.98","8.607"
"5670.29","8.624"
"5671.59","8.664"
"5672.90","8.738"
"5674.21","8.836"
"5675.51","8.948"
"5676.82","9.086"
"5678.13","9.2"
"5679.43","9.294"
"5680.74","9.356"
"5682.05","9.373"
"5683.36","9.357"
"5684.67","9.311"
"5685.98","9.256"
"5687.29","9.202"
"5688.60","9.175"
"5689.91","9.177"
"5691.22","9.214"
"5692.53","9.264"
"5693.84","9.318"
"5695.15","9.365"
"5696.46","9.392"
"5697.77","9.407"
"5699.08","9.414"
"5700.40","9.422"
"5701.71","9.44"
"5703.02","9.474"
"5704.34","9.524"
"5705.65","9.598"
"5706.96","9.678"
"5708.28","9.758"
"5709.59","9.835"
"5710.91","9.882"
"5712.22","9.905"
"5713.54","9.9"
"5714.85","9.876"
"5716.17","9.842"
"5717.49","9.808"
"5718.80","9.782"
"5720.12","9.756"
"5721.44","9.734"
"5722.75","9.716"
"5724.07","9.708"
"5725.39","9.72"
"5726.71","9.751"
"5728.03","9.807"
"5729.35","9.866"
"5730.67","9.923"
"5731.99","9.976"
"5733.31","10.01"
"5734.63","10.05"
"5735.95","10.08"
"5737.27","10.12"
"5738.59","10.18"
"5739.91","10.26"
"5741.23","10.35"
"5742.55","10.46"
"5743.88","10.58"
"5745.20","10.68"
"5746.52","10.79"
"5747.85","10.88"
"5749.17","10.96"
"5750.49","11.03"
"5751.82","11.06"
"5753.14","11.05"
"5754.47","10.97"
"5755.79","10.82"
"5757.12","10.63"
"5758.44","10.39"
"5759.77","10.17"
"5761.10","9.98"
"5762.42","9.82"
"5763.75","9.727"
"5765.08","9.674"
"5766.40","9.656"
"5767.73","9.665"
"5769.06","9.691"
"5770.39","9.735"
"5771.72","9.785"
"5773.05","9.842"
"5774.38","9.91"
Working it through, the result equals 1.2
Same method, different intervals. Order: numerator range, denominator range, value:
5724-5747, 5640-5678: 1.18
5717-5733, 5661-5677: 1.14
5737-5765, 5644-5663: 1.22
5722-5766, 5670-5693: 1.15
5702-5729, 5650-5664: 1.10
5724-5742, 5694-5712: 1.06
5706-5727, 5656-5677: 1.13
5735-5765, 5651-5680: 1.21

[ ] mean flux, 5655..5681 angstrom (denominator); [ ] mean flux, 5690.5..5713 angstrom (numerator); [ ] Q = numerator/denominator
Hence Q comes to 1.07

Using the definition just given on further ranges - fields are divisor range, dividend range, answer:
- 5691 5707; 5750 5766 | 1.11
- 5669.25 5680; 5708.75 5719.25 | 1.11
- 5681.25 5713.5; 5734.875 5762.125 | 1.12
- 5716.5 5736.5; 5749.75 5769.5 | 1.05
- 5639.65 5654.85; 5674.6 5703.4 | 1.07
